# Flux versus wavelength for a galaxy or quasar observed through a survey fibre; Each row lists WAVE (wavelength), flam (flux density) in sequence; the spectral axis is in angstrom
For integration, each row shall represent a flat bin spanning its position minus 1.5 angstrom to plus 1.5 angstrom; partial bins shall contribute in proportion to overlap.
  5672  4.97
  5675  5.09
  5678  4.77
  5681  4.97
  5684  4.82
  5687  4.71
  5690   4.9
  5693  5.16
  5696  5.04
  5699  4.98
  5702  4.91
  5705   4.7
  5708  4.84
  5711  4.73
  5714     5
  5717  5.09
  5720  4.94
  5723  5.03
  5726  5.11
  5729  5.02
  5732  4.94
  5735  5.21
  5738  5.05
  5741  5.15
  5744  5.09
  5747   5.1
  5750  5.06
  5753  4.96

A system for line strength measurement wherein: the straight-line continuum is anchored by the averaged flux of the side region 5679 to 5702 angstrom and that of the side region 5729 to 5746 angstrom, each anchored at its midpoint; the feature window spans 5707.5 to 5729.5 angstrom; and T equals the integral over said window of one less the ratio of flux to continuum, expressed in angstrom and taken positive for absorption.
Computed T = 0.2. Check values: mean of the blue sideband 4.93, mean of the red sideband 5.08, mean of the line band 4.97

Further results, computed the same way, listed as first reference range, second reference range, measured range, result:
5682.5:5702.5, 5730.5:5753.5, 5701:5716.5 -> 0.4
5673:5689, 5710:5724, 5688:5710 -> 0.0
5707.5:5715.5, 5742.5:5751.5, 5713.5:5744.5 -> -0.6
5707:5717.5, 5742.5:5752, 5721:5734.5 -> -0.2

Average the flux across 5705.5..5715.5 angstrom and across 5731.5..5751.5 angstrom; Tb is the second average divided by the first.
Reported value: 1.1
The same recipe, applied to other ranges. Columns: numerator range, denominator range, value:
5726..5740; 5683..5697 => 1.03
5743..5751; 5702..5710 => 1.06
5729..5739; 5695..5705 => 1.03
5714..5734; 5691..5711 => 1.02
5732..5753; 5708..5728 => 1.02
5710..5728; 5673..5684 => 1.01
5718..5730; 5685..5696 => 1.02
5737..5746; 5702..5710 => 1.06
